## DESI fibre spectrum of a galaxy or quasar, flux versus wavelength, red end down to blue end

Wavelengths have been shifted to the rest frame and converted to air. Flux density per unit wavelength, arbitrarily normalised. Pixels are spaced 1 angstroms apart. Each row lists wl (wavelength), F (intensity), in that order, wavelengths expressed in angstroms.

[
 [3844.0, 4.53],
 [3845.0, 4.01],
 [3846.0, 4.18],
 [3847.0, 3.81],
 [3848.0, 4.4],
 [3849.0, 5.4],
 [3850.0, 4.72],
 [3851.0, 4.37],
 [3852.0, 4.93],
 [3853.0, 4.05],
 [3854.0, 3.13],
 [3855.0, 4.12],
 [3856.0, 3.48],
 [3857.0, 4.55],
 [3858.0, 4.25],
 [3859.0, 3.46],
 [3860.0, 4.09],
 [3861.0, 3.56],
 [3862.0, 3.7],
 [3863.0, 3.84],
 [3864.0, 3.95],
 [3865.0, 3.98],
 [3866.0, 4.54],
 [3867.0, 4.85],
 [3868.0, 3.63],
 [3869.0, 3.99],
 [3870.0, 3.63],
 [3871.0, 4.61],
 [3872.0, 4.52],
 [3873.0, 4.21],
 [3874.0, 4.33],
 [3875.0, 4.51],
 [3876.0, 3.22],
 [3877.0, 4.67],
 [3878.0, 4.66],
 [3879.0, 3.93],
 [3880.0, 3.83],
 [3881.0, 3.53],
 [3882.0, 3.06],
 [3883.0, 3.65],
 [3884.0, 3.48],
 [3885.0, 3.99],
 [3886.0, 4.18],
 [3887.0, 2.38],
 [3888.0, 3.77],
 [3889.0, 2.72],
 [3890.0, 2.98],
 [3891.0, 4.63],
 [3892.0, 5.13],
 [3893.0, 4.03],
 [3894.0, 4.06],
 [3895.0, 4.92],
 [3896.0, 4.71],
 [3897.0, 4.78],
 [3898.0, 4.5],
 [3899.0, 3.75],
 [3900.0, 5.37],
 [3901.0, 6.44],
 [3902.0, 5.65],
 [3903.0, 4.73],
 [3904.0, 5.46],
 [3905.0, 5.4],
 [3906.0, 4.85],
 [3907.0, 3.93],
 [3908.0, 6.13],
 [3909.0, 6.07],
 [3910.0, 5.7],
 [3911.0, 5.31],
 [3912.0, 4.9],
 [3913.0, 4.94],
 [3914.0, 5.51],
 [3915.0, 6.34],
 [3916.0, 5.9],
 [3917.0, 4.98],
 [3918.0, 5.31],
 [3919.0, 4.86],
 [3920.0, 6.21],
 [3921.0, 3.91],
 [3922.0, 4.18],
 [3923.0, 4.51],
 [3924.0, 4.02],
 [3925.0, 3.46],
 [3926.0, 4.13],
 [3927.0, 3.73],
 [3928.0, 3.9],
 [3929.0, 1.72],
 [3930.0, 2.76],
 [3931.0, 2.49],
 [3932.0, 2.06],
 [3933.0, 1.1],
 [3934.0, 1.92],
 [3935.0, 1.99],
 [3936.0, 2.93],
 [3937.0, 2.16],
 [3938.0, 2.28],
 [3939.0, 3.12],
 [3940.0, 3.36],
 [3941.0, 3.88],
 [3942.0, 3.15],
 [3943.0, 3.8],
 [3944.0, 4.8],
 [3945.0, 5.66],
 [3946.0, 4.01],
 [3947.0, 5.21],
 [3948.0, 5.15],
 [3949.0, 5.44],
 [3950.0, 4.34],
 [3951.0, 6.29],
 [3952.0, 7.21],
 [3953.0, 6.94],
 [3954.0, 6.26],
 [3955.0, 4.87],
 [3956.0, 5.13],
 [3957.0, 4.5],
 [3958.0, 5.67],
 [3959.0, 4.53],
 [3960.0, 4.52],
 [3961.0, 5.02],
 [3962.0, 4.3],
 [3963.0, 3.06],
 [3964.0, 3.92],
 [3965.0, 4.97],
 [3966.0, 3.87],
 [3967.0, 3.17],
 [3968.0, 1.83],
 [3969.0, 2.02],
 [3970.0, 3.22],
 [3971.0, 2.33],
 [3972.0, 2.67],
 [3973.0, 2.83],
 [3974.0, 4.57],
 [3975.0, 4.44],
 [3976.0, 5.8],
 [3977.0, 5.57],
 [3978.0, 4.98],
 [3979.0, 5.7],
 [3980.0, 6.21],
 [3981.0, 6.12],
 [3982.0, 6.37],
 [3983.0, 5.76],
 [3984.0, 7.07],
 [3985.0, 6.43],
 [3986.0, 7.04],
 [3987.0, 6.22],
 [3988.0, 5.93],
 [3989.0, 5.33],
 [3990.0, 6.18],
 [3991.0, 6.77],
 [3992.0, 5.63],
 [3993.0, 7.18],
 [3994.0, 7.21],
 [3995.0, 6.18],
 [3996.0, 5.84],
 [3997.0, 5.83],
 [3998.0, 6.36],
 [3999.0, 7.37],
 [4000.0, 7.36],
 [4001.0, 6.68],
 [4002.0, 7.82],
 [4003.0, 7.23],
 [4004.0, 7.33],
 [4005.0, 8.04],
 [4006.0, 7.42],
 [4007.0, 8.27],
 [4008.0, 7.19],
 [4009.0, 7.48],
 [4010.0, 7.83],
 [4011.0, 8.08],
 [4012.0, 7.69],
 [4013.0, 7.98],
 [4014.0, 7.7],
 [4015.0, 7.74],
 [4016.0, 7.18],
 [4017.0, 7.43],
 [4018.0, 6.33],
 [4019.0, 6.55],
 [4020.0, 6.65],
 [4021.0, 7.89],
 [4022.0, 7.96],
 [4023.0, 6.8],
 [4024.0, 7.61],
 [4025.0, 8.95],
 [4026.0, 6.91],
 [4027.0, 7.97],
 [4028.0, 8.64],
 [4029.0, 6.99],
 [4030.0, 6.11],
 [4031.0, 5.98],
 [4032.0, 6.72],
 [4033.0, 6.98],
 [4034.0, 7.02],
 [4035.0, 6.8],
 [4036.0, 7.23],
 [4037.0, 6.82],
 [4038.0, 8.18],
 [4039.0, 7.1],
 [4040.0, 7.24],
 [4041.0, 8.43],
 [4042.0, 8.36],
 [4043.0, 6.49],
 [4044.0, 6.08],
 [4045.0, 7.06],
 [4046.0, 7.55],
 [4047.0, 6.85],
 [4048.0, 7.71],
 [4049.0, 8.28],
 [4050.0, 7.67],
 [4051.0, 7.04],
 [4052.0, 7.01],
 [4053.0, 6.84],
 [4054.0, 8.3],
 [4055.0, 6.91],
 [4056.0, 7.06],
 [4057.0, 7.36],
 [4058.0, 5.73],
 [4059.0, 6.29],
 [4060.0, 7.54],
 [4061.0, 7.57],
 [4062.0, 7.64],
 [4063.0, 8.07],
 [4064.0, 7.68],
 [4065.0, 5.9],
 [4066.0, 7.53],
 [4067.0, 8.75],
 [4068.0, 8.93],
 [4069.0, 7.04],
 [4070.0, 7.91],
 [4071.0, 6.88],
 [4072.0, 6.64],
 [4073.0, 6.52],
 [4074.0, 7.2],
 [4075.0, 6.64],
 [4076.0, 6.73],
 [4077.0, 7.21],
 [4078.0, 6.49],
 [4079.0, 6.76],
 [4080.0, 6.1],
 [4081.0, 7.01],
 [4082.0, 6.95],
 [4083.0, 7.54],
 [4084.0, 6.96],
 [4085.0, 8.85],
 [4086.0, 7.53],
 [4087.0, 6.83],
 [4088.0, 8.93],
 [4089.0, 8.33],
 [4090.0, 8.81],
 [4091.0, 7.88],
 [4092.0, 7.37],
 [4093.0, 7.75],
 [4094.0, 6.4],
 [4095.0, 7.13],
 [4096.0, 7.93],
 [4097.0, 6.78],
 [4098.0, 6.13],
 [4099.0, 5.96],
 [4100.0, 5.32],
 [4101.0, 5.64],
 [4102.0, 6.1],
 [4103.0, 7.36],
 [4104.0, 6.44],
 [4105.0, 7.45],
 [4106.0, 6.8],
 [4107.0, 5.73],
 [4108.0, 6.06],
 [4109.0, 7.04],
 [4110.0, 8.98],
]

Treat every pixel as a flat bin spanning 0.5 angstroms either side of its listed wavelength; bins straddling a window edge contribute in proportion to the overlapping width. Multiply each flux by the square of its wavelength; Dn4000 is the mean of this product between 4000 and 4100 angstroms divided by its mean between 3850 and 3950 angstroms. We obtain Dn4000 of 1.9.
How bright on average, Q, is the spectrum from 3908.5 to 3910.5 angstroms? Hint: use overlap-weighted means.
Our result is 5.88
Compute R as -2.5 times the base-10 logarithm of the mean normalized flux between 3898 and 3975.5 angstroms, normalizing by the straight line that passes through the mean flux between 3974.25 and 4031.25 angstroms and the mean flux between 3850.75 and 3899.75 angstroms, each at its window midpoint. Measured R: 0.23 mag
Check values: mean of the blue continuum 4.02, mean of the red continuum 6.86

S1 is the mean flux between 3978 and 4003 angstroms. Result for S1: 6.43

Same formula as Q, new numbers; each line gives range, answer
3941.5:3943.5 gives 3.47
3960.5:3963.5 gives 4.13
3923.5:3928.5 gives 3.85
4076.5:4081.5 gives 6.71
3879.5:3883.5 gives 3.52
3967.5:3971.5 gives 2.35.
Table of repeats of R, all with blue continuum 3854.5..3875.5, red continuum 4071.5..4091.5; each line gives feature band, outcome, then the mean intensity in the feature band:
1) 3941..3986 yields 0.16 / 4.78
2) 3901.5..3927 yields -0.05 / 5.03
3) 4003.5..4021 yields -0.19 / 7.48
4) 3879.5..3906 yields 0.06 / 4.29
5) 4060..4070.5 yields -0.09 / 7.69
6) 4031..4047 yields -0.08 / 7.15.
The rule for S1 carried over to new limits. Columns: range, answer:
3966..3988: 4.78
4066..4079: 7.24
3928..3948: 3.15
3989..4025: 7.16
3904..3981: 4.33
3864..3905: 4.24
